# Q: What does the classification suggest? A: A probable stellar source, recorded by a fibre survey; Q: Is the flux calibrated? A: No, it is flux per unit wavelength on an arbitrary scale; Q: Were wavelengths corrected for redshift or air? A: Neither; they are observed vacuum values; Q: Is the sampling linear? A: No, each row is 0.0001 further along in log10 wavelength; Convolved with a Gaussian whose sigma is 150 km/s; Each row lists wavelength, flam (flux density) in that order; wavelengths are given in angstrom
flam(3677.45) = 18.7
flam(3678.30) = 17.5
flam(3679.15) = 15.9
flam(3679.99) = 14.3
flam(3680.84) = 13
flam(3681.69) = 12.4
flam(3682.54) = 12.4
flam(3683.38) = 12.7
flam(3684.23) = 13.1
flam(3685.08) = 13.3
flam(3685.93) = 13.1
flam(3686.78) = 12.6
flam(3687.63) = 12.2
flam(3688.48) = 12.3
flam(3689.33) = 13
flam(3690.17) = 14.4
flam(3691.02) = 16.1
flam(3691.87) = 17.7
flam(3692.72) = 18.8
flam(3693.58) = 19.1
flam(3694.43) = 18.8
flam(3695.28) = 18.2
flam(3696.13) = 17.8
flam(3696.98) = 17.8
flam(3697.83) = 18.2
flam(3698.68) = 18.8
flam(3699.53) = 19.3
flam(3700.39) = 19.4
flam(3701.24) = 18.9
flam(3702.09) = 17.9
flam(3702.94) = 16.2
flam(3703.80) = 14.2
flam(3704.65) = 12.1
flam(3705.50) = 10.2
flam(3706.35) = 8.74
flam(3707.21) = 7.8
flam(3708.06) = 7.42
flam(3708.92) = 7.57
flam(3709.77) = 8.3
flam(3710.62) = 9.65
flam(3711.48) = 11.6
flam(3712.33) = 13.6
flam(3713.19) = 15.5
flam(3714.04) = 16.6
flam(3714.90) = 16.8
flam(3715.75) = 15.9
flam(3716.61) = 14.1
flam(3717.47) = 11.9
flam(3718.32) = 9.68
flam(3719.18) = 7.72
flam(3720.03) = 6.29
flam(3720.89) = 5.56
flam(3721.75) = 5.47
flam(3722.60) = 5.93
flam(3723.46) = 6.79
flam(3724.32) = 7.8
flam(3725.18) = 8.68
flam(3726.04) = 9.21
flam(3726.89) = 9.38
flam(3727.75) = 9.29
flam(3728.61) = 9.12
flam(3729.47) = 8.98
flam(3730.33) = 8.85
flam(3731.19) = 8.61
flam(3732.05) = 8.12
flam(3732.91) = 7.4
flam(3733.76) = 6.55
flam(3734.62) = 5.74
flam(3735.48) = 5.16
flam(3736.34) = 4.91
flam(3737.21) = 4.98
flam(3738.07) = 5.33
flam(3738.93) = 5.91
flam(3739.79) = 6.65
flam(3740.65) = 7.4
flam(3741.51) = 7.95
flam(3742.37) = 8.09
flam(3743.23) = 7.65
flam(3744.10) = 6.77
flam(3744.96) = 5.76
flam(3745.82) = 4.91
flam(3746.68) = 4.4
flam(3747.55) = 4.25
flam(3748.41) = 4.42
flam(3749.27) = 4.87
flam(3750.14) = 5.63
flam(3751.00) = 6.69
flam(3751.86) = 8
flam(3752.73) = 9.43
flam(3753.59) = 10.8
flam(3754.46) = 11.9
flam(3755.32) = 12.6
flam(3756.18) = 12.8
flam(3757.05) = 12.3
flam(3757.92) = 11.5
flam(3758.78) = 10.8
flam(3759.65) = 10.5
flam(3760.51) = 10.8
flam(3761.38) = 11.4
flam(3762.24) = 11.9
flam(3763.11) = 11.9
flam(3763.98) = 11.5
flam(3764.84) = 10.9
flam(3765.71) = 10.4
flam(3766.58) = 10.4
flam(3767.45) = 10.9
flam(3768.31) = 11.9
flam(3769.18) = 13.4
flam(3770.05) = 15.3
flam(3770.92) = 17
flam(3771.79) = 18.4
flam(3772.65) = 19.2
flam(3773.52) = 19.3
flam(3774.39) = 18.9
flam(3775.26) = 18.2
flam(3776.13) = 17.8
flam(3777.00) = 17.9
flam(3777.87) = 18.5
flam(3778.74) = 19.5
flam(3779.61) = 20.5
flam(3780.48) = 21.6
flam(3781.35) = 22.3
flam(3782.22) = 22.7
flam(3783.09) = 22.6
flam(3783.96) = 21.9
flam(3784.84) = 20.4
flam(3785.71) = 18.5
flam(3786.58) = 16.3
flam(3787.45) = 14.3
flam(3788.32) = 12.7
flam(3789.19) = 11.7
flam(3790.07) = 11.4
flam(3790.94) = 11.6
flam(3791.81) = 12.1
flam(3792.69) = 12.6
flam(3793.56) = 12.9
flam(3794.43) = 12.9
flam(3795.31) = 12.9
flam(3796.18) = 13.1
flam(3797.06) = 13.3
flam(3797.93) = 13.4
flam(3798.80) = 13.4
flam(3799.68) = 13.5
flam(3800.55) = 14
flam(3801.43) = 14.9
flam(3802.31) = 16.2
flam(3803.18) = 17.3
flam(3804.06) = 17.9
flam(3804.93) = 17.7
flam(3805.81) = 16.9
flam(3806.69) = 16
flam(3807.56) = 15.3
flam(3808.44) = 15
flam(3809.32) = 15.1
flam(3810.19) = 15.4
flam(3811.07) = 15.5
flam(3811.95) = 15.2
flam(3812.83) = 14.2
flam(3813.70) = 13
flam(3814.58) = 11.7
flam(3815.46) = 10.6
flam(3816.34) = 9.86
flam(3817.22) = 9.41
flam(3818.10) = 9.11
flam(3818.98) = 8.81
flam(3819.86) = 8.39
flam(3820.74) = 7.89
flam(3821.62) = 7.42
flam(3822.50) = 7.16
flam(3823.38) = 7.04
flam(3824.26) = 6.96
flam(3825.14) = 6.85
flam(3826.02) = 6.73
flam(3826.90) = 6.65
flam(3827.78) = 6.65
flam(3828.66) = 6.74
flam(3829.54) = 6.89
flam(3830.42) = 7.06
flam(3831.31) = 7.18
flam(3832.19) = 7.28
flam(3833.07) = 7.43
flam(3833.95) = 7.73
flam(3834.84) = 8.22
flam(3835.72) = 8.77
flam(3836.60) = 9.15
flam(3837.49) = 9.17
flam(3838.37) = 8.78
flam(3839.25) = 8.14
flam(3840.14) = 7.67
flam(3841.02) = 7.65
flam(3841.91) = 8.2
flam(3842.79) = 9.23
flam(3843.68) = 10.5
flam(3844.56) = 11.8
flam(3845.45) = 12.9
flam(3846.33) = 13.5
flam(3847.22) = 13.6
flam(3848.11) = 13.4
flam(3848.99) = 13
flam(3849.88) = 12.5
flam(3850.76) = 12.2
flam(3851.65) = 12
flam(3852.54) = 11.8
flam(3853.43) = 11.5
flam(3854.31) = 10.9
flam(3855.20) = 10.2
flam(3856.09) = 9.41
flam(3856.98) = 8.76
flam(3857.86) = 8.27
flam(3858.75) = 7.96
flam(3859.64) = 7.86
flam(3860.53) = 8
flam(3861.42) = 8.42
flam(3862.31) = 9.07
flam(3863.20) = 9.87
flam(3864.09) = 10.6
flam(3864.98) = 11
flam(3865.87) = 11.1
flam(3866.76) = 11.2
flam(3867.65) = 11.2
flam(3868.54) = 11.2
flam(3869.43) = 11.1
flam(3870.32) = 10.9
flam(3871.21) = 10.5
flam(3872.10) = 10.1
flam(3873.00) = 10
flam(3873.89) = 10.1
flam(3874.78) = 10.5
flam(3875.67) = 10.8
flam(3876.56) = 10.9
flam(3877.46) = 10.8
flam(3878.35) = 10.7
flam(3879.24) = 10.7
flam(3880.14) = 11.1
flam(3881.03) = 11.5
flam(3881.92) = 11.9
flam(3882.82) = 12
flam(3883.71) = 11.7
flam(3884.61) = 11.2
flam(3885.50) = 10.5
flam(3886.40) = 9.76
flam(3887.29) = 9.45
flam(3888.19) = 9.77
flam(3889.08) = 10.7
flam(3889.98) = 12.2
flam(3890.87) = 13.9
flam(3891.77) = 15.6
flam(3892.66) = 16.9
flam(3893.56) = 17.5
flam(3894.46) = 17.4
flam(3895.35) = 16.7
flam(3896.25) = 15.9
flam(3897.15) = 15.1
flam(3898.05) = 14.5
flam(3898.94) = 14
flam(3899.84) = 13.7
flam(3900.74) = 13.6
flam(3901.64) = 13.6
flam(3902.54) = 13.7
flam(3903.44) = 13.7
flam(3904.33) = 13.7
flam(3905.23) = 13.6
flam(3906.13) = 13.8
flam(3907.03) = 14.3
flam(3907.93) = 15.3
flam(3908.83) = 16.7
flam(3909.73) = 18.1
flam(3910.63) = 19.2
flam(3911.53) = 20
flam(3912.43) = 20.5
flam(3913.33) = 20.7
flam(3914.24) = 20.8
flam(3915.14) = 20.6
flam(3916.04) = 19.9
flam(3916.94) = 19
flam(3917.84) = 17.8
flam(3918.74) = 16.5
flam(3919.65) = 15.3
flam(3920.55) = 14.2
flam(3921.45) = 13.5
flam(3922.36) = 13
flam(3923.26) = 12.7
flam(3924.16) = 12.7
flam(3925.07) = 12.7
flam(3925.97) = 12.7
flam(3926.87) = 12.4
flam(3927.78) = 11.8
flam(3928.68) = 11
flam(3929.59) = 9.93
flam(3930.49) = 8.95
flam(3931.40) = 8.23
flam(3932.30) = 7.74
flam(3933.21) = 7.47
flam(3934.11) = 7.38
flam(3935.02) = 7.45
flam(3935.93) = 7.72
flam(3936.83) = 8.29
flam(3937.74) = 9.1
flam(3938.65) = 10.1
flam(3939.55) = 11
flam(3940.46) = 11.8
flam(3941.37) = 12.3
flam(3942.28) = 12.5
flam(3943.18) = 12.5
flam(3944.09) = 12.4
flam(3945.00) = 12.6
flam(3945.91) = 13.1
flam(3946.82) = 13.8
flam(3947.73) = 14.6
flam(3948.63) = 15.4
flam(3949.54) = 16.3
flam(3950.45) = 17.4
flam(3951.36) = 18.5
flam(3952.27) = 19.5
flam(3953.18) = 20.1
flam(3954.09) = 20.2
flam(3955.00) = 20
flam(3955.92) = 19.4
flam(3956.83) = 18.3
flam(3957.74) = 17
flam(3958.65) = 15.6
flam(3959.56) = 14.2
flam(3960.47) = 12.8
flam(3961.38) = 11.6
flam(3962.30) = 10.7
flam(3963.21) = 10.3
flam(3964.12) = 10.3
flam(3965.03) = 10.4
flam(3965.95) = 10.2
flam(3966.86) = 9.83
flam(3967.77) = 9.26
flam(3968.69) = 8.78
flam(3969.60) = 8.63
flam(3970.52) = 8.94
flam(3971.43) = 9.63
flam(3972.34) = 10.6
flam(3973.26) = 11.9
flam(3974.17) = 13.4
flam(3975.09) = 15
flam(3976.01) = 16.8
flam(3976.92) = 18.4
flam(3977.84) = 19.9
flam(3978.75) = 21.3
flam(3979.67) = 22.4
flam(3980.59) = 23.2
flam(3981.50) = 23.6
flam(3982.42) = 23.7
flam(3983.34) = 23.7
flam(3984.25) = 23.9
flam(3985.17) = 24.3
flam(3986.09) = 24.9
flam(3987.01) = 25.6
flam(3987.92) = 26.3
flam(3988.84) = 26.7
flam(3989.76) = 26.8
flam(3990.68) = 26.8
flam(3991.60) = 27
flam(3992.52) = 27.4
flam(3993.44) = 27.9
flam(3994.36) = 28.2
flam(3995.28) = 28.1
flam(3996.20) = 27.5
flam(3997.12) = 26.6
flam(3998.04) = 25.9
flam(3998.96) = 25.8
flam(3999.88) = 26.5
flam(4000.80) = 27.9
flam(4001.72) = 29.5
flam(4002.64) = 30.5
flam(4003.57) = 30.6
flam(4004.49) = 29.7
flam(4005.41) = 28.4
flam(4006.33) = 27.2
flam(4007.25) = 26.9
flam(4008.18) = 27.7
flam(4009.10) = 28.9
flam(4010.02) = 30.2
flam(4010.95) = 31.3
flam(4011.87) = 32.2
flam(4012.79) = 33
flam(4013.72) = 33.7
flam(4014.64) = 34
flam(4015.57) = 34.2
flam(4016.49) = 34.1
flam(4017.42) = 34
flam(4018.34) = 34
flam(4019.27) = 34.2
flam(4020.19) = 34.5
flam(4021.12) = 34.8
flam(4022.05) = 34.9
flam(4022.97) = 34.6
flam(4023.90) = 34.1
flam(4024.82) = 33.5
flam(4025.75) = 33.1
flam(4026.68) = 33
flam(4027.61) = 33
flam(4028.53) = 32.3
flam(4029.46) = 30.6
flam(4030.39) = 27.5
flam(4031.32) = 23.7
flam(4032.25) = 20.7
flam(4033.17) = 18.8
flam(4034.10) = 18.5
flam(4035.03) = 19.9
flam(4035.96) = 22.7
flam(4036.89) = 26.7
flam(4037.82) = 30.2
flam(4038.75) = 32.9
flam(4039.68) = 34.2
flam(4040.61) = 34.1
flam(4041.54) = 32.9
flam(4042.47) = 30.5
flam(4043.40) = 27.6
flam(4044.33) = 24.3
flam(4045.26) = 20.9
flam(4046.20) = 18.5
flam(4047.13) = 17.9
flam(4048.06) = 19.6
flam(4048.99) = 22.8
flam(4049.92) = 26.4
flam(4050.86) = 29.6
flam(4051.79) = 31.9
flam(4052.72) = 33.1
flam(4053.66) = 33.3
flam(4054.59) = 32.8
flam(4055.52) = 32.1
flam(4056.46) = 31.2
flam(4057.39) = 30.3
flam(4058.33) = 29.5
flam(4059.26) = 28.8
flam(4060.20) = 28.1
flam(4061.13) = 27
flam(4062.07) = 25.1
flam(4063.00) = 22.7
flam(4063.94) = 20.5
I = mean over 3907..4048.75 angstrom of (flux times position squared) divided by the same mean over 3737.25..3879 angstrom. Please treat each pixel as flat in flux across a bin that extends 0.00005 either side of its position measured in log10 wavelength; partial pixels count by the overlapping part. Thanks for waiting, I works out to 2.0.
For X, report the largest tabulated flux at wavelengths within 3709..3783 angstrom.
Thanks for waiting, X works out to 22.7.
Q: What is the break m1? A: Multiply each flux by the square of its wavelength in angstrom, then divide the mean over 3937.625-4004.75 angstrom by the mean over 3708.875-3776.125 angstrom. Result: 2.11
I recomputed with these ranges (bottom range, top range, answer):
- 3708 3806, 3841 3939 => 1.12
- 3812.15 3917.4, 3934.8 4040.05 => 2.05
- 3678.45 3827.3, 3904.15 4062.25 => 1.98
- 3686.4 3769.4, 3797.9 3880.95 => 1.06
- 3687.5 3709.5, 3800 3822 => 0.94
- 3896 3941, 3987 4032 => 2.31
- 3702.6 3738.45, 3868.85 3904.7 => 1.46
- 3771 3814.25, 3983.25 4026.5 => 2.04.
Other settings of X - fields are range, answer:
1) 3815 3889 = 13.6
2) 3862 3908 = 17.5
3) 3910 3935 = 20.8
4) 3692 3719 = 19.4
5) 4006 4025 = 34.9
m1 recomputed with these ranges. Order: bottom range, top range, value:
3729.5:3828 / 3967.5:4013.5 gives 2.21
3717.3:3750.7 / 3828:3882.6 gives 1.54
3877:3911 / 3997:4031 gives 2.45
